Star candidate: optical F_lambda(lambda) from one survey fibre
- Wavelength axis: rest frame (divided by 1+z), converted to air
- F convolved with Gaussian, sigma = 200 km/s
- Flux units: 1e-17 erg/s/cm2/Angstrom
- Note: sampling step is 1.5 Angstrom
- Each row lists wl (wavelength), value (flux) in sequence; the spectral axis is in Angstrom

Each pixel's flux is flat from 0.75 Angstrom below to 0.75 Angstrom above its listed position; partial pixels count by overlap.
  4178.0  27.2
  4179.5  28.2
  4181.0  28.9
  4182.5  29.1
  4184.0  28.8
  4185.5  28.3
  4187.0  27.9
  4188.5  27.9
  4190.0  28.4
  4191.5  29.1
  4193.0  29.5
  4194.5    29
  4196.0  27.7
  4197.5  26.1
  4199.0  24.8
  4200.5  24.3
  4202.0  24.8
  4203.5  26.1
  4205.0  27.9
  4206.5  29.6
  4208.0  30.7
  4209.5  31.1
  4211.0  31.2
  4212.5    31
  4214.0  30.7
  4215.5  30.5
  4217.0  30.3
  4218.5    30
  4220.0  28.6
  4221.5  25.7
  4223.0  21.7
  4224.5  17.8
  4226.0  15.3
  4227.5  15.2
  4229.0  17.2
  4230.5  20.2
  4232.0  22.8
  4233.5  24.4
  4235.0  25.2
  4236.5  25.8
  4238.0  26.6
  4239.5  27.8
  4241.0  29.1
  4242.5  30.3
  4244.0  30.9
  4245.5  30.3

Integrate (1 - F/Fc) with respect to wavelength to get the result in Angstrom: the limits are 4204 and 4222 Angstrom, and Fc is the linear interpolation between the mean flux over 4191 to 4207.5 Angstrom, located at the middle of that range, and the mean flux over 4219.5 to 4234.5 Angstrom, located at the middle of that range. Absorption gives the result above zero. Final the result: -4.3 Angstrom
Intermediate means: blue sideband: 27.2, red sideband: 20.8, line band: 29.8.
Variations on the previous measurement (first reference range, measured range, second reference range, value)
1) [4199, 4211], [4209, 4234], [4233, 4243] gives 2.3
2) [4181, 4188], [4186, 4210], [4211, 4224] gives 0.6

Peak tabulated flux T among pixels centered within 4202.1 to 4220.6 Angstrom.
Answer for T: 31.2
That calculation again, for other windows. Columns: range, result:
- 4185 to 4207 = 29.6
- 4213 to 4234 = 30.7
